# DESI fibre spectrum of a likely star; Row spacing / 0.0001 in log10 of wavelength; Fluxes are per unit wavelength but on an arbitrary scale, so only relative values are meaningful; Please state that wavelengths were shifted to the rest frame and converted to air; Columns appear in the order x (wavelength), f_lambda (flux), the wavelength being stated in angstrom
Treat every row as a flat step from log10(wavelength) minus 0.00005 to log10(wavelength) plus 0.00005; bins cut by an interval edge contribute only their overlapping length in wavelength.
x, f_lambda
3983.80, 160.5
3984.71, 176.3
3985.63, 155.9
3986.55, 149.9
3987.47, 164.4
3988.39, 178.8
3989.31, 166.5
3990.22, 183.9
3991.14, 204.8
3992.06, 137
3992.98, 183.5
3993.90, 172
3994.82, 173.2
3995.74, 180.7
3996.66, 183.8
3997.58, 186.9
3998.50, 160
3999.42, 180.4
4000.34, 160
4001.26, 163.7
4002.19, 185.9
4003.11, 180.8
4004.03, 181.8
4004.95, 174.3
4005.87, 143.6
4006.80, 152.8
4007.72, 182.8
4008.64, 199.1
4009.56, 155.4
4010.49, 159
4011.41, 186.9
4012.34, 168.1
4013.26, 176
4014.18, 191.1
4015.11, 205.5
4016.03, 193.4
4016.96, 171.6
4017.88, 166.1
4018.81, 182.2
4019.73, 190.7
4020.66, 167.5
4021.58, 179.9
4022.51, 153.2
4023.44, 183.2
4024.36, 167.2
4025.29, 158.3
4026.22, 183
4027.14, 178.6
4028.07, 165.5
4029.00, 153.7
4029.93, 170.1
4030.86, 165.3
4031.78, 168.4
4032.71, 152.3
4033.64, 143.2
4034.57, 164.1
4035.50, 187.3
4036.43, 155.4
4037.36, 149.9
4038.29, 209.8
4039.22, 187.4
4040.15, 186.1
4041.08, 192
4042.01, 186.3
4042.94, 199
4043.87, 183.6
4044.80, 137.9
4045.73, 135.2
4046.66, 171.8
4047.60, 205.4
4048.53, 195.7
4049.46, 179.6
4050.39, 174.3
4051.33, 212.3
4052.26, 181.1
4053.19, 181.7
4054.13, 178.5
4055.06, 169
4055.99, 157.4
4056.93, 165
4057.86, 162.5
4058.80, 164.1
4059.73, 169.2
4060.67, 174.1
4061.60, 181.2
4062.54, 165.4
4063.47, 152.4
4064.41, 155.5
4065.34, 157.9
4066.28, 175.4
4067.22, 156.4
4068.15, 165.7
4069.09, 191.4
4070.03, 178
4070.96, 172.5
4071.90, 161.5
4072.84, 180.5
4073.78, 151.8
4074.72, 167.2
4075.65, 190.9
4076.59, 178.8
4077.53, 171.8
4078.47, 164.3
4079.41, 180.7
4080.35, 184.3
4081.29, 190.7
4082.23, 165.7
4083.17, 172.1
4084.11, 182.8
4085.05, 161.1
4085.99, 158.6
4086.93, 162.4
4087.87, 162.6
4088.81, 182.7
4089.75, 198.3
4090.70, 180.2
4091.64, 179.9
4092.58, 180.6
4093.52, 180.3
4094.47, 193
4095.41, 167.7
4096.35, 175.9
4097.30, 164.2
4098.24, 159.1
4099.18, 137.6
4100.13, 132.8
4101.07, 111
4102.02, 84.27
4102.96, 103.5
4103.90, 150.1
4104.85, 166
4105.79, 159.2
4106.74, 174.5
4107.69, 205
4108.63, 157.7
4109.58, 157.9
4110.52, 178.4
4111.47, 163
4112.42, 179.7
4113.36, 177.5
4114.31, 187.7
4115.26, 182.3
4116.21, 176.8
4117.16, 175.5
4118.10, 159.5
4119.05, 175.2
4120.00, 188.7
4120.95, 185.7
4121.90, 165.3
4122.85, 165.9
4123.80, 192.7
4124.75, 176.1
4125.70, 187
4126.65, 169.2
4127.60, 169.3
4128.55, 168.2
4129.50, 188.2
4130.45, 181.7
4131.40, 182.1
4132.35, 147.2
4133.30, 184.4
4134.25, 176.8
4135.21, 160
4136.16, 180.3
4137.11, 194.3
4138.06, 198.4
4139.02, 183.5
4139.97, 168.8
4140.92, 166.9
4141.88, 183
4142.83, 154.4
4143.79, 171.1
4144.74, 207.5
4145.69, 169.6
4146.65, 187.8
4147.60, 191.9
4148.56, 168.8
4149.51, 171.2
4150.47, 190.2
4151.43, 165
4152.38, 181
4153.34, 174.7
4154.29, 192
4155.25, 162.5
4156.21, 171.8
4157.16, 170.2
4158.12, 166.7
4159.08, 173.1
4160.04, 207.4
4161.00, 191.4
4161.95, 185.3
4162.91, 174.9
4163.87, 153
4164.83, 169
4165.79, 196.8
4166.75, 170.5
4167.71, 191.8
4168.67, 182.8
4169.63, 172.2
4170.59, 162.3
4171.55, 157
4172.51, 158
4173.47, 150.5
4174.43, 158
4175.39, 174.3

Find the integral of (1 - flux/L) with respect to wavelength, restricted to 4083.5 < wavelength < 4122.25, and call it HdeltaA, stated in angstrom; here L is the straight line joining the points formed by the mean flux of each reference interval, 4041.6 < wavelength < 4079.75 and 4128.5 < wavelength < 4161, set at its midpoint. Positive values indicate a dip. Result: 2.0 angstrom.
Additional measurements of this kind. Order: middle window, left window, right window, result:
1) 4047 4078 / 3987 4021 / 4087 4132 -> -0.3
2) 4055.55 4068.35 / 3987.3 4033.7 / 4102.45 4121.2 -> 0.5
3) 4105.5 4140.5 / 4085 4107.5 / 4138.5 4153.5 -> -1.5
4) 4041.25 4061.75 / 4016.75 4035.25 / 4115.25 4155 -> -0.6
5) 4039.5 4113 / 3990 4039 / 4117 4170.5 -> 2.3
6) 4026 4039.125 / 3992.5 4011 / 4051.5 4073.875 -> 0.3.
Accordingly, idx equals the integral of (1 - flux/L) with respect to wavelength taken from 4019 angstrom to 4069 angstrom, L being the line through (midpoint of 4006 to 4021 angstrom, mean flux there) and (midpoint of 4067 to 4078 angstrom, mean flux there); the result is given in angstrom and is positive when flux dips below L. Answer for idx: 0.8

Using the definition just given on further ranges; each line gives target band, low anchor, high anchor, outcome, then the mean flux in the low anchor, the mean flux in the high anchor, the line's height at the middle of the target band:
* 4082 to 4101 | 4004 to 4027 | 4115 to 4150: 0.83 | 175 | 177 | 176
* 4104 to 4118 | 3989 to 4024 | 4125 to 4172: 0.26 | 176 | 177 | 177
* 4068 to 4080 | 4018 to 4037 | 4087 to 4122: -0.48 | 168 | 166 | 167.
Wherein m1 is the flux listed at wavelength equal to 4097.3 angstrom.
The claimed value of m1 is 164.2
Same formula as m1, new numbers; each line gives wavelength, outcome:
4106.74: 174.5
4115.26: 182.3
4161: 191.4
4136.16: 180.3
